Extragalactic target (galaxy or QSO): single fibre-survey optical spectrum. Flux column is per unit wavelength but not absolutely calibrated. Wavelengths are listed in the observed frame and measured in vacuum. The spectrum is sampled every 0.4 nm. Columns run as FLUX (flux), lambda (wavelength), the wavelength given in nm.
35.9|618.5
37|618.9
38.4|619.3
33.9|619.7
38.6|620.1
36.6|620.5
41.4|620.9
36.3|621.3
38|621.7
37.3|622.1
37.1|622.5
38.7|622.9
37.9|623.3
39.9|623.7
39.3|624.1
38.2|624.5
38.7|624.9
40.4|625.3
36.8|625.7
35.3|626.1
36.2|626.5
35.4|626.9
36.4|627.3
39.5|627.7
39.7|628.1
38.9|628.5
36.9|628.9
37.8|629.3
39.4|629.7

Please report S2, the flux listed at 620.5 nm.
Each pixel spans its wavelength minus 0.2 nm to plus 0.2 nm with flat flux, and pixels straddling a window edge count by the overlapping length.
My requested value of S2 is 36.6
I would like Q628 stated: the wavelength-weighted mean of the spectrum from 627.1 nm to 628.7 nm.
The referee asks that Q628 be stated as 38.6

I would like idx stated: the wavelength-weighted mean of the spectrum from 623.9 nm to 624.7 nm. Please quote 38.8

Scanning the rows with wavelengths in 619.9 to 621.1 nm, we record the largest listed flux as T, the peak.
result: 41.4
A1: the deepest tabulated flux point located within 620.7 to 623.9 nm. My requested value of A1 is 36.3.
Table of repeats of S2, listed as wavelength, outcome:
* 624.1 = 39.3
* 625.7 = 36.8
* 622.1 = 37.3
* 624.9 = 38.7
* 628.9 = 36.9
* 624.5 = 38.2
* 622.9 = 38.7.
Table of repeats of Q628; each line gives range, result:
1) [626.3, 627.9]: 36.9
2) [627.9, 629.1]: 38.5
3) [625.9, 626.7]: 35.8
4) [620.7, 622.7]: 38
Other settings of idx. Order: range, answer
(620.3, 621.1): 39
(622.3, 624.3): 38.6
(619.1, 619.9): 36.1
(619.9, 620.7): 37.6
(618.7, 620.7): 36.9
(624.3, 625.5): 39.1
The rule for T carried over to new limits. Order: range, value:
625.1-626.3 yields 40.4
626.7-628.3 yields 39.7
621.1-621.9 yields 38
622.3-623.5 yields 38.7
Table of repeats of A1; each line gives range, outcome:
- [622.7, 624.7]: 37.9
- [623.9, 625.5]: 38.2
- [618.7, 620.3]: 33.9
